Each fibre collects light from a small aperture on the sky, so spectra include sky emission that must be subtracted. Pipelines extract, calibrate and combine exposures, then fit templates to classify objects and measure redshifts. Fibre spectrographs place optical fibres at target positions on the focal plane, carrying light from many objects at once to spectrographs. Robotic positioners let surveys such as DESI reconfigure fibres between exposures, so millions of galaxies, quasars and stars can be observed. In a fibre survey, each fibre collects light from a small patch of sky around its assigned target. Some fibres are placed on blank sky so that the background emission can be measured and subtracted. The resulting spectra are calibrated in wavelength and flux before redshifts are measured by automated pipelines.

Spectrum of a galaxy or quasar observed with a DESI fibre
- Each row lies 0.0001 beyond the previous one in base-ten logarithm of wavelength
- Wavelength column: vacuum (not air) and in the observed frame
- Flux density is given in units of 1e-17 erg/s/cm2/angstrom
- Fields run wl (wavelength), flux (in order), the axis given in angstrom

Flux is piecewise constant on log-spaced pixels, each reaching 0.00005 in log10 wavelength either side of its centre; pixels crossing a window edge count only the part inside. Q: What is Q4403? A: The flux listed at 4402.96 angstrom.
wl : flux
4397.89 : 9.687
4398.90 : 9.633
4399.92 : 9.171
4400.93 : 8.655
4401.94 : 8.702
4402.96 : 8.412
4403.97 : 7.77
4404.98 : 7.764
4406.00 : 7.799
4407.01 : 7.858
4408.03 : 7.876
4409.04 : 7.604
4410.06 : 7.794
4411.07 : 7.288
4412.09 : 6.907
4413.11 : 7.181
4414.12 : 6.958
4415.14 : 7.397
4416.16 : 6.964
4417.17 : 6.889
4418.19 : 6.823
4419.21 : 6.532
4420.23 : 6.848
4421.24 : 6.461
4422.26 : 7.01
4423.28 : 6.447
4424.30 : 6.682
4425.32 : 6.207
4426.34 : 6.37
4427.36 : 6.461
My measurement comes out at 8.412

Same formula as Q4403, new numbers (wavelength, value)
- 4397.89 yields 9.687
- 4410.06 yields 7.794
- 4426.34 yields 6.37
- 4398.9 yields 9.633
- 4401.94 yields 8.702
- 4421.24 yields 6.461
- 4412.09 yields 6.907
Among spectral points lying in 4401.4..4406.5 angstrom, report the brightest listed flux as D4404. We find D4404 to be 8.702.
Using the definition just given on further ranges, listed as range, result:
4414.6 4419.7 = 7.397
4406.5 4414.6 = 7.876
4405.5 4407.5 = 7.858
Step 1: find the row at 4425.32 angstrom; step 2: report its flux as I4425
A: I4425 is 6.207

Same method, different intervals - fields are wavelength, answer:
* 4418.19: 6.823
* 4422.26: 7.01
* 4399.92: 9.171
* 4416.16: 6.964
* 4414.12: 6.958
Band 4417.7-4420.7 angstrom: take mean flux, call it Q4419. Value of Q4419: 6.72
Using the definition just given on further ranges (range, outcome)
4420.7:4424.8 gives 6.66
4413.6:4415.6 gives 7.18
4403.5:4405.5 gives 7.76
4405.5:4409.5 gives 7.8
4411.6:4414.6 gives 7.02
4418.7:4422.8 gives 6.71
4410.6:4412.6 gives 7.07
